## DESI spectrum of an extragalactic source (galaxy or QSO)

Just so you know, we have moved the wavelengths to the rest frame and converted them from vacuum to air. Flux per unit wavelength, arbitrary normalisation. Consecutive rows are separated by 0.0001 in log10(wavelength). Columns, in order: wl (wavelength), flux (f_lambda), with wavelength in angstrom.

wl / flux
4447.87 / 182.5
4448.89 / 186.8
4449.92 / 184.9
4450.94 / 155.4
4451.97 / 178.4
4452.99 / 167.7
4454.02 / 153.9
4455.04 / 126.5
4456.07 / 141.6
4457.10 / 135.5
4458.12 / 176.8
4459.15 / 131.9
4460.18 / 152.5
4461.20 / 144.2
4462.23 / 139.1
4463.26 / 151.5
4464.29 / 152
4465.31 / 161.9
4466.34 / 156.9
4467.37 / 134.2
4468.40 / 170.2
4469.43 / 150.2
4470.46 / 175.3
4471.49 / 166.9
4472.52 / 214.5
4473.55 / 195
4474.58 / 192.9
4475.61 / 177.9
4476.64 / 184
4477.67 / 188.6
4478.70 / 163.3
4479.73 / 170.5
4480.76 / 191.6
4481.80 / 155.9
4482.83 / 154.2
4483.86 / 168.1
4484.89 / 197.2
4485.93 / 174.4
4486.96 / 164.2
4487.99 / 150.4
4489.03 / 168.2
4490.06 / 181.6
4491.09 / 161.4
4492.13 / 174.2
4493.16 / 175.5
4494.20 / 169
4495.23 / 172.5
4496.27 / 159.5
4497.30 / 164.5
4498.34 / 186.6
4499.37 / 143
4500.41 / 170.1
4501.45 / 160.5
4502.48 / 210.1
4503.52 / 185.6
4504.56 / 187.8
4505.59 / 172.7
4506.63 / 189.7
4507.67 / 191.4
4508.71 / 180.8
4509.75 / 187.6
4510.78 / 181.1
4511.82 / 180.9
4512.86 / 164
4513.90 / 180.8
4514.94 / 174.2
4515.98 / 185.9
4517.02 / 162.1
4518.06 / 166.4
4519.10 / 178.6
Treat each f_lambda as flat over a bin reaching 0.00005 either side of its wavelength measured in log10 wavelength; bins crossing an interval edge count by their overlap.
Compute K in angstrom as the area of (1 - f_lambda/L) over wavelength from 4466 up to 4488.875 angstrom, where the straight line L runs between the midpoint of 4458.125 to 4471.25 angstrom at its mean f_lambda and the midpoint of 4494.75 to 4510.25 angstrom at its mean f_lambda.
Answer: -1.6 angstrom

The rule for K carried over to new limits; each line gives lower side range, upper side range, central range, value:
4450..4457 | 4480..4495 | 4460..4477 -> -0.43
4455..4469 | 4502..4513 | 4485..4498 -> 0.25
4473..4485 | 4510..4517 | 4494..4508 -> 0.12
